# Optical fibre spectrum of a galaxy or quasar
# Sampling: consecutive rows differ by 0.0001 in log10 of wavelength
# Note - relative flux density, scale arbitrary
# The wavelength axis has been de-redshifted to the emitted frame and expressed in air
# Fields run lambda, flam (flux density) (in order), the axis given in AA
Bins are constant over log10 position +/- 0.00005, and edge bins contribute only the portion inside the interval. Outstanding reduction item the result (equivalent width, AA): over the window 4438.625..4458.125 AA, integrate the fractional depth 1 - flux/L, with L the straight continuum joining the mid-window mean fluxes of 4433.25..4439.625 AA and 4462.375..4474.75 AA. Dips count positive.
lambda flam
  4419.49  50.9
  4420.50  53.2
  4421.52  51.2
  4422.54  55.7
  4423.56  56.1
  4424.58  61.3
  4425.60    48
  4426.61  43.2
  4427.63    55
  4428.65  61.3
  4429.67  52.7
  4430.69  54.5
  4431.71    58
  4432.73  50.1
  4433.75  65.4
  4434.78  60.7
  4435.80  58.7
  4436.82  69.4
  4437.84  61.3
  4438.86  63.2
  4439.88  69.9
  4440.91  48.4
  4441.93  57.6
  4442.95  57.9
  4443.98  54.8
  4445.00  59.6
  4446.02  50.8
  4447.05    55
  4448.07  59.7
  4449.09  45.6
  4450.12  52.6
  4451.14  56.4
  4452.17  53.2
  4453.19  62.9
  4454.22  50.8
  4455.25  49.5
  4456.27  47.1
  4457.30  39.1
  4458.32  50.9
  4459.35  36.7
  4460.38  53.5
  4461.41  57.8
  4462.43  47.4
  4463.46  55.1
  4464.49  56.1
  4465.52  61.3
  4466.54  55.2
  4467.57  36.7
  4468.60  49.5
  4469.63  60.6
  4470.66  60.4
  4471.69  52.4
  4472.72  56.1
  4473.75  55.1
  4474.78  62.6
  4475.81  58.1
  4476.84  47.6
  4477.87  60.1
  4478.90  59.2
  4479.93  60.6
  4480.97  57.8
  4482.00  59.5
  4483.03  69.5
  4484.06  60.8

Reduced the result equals 1.9 AA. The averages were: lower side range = 63.4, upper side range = 54.4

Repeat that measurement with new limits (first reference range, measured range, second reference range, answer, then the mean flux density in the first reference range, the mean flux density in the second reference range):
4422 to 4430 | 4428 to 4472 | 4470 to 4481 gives 0.6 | 54.2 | 57.3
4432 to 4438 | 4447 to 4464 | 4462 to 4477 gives 1.7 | 60.8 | 54.5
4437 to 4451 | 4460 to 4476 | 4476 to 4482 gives 0.7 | 57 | 57.3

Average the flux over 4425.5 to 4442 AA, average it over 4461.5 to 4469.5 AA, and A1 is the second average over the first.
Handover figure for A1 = 0.9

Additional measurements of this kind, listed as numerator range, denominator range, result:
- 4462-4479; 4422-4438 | 0.96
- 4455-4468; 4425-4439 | 0.87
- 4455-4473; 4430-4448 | 0.88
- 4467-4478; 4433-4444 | 0.89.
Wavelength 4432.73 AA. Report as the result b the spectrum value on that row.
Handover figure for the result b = 50.1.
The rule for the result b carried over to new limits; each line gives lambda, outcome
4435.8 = 58.7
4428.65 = 61.3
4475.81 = 58.1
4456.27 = 47.1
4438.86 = 63.2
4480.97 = 57.8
